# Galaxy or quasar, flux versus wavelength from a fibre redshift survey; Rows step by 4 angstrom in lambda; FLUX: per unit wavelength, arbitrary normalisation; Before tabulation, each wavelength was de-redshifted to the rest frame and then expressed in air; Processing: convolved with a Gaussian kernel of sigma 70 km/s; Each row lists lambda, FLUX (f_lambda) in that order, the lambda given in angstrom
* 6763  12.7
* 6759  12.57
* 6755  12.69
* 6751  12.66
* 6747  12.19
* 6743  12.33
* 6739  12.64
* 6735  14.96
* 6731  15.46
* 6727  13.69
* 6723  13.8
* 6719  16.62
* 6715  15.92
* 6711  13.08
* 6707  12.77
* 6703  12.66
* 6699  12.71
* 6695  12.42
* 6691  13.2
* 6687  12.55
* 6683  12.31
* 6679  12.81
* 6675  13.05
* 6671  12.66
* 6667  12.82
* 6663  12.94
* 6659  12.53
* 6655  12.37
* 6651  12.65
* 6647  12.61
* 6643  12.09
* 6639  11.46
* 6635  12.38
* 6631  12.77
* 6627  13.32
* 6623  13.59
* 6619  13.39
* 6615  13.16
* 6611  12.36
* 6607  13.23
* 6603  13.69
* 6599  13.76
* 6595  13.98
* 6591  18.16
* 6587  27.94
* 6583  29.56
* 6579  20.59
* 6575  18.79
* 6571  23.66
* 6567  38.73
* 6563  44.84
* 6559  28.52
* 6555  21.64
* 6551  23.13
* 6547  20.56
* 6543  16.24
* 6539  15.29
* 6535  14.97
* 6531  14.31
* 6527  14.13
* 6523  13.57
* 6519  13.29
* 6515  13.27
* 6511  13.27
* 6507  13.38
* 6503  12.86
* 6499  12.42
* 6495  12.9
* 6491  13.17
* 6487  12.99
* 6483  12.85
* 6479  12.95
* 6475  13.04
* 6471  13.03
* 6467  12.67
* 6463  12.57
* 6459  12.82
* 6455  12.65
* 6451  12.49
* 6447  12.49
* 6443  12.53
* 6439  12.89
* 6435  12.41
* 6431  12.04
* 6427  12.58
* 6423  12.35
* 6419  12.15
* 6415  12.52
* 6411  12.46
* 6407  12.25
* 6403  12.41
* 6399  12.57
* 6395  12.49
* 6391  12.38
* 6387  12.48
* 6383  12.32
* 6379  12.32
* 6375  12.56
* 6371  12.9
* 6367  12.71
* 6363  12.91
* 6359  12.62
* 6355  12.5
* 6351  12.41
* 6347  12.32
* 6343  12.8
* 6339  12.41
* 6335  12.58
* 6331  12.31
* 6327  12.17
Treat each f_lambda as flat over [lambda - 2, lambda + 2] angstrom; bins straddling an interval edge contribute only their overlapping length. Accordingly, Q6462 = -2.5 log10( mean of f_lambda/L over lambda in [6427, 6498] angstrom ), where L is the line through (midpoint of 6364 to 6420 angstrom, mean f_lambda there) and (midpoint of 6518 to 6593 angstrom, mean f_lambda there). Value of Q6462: 0.29 mag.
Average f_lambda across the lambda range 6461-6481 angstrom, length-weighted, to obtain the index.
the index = 12.9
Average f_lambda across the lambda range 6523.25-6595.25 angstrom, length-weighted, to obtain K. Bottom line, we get 22.5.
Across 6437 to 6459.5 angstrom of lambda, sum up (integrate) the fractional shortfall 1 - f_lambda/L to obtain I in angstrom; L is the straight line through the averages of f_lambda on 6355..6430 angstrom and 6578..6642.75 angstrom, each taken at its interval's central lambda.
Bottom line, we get 1.1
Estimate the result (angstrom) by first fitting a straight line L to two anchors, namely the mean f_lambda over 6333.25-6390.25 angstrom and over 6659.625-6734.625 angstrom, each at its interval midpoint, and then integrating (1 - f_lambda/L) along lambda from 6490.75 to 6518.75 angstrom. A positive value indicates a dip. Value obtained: -0.25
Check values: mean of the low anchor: 12.6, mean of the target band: 13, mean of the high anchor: 13.4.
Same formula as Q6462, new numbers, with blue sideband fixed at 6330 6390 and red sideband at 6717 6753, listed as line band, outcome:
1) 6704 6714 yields 0.04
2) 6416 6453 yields 0.03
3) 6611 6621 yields 0.03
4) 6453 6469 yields 0.02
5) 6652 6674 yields 0.07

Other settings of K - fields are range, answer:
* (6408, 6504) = 12.7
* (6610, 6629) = 13.2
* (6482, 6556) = 14.9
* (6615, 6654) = 12.7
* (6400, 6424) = 12.4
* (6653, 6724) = 13.2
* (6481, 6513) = 13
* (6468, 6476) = 13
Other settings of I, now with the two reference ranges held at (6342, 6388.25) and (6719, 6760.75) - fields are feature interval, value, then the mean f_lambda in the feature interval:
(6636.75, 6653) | 1.27 angstrom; 12.2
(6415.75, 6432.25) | 0.52 angstrom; 12.3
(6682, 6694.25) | 0.60 angstrom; 12.7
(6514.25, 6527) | -0.56 angstrom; 13.5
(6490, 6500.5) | 0.05 angstrom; 12.8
